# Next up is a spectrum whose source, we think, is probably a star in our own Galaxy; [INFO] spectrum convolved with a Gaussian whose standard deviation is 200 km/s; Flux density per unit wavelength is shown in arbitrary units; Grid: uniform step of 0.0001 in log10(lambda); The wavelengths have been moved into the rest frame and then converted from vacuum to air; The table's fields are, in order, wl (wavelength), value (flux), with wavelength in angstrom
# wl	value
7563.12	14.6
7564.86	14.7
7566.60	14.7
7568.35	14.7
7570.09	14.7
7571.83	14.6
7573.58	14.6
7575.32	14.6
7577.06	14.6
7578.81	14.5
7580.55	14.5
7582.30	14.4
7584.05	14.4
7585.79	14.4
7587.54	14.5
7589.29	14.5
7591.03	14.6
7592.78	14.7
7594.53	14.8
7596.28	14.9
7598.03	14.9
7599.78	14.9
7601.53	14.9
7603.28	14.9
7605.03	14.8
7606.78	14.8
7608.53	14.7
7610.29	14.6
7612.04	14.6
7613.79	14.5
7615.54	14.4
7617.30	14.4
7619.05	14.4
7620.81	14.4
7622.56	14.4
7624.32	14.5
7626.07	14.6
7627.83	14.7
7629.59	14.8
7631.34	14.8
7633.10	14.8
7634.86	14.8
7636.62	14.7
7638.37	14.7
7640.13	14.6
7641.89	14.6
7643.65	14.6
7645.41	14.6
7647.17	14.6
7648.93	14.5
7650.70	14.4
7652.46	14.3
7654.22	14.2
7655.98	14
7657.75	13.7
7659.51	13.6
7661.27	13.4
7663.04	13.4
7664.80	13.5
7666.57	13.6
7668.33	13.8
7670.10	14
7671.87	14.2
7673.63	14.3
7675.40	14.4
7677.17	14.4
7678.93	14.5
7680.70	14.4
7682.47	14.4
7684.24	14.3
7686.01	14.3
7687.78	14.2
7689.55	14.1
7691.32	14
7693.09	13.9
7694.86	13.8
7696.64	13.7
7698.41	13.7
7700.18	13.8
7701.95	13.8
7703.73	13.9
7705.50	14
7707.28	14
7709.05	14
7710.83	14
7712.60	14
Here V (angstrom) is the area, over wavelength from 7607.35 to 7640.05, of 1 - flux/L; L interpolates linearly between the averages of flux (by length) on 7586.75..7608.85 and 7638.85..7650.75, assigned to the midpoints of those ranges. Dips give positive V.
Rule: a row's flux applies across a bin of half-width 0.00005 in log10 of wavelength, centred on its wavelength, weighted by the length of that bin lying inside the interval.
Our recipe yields 0.1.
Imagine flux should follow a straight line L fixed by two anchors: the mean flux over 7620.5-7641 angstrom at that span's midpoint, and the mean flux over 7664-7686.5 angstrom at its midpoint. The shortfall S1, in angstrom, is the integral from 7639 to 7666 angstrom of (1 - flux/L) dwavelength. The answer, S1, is 0.5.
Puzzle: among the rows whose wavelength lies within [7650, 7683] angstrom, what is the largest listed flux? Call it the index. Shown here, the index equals 14.5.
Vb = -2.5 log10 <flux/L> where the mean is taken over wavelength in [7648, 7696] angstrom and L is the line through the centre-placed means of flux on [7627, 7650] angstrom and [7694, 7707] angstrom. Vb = 0.01 mag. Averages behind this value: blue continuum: 14.7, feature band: 14.1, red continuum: 13.8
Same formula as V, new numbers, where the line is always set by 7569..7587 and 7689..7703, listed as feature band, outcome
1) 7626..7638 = -0.4 angstrom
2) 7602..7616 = -0.3 angstrom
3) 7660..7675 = 0.2 angstrom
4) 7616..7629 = -0.2 angstrom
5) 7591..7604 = -0.4 angstrom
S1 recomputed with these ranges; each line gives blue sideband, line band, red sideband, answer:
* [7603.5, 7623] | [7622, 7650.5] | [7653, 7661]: -0.9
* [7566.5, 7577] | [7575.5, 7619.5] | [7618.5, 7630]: -0.1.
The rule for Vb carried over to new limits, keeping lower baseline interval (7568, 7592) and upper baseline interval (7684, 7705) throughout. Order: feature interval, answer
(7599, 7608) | -0.03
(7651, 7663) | 0.02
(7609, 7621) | -0.01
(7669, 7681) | -0.02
